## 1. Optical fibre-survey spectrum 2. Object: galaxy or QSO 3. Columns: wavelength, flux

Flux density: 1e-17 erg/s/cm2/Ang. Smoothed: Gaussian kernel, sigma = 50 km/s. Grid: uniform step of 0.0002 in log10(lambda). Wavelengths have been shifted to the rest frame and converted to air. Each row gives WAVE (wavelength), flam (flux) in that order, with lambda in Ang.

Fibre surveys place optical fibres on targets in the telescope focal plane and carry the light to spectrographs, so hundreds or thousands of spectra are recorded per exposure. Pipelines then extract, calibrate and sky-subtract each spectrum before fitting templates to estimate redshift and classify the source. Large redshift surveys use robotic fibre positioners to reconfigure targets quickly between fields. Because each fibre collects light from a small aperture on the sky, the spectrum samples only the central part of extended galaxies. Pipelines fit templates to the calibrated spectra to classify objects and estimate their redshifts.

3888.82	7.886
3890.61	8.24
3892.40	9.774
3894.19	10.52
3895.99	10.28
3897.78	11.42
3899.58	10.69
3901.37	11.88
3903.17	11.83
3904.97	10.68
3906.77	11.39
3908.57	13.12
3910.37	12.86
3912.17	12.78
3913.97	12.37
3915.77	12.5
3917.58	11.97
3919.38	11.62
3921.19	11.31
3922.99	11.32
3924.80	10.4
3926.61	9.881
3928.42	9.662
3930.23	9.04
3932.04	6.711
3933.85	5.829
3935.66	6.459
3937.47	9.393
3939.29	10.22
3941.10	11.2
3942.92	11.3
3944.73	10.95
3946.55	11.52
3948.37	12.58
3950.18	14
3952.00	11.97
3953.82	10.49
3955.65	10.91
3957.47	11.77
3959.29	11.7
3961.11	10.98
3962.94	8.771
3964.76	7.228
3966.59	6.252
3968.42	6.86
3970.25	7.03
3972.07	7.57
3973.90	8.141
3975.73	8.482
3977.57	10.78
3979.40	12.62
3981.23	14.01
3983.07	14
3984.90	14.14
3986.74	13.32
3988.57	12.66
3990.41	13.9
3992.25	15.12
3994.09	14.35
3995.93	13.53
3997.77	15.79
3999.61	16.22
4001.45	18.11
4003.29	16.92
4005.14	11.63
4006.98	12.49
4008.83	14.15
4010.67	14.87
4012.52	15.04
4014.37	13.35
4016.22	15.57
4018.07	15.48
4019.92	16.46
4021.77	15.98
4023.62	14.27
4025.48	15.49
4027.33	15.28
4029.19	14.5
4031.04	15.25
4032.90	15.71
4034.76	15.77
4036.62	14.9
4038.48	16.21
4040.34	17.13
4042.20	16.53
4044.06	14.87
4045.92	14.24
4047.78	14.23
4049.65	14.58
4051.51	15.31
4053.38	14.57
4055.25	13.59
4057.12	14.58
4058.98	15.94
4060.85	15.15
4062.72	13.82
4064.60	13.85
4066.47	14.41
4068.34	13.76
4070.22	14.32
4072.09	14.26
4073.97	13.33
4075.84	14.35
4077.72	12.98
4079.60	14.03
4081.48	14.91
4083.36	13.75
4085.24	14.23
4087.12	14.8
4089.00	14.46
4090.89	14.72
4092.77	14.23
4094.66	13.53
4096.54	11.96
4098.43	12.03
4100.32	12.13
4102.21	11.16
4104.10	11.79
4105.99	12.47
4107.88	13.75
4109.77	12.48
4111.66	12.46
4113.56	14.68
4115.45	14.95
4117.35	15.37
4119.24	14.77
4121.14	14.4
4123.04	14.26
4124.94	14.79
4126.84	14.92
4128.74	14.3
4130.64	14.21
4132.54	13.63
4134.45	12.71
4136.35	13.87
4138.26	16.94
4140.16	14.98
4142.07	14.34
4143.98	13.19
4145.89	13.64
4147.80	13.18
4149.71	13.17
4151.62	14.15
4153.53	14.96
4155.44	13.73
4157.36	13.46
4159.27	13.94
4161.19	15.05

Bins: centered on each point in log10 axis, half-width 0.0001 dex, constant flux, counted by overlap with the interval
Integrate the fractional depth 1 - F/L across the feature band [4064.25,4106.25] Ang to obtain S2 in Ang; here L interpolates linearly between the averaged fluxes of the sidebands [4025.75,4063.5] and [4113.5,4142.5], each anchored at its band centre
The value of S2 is 3.7 Ang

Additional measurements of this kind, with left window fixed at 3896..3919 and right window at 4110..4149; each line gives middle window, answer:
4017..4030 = -2.2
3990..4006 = -2.8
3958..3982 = 6.3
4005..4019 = -1.3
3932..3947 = 3.5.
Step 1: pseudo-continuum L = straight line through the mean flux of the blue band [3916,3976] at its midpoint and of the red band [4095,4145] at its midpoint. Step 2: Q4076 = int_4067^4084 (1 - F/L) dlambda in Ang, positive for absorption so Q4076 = -1.7 Ang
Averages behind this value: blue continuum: 9.85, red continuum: 13.7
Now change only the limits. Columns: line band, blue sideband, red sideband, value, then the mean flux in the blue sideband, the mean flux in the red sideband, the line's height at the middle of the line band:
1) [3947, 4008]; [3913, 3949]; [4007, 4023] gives 4.58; 10.3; 15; 12.9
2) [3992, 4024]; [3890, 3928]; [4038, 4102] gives -4.53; 11.3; 14.3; 13.1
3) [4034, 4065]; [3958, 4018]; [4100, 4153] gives -4.72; 12.4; 13.8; 13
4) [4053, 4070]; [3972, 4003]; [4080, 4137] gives -1.03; 13.3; 13.7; 13.6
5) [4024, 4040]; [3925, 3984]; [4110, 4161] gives -4.96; 9.96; 14.2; 11.8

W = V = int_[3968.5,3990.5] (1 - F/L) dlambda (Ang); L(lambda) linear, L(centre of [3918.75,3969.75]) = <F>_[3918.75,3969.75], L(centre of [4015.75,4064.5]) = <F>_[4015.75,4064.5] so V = 1.5 Ang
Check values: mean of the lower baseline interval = 9.98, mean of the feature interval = 11.1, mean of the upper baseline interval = 15.2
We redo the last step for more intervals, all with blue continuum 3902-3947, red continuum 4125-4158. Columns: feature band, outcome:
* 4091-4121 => 0.6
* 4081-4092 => -1.0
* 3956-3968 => 1.9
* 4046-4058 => -1.7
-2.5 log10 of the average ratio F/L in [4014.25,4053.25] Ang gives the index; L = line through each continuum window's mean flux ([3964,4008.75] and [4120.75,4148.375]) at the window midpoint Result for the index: -0.19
